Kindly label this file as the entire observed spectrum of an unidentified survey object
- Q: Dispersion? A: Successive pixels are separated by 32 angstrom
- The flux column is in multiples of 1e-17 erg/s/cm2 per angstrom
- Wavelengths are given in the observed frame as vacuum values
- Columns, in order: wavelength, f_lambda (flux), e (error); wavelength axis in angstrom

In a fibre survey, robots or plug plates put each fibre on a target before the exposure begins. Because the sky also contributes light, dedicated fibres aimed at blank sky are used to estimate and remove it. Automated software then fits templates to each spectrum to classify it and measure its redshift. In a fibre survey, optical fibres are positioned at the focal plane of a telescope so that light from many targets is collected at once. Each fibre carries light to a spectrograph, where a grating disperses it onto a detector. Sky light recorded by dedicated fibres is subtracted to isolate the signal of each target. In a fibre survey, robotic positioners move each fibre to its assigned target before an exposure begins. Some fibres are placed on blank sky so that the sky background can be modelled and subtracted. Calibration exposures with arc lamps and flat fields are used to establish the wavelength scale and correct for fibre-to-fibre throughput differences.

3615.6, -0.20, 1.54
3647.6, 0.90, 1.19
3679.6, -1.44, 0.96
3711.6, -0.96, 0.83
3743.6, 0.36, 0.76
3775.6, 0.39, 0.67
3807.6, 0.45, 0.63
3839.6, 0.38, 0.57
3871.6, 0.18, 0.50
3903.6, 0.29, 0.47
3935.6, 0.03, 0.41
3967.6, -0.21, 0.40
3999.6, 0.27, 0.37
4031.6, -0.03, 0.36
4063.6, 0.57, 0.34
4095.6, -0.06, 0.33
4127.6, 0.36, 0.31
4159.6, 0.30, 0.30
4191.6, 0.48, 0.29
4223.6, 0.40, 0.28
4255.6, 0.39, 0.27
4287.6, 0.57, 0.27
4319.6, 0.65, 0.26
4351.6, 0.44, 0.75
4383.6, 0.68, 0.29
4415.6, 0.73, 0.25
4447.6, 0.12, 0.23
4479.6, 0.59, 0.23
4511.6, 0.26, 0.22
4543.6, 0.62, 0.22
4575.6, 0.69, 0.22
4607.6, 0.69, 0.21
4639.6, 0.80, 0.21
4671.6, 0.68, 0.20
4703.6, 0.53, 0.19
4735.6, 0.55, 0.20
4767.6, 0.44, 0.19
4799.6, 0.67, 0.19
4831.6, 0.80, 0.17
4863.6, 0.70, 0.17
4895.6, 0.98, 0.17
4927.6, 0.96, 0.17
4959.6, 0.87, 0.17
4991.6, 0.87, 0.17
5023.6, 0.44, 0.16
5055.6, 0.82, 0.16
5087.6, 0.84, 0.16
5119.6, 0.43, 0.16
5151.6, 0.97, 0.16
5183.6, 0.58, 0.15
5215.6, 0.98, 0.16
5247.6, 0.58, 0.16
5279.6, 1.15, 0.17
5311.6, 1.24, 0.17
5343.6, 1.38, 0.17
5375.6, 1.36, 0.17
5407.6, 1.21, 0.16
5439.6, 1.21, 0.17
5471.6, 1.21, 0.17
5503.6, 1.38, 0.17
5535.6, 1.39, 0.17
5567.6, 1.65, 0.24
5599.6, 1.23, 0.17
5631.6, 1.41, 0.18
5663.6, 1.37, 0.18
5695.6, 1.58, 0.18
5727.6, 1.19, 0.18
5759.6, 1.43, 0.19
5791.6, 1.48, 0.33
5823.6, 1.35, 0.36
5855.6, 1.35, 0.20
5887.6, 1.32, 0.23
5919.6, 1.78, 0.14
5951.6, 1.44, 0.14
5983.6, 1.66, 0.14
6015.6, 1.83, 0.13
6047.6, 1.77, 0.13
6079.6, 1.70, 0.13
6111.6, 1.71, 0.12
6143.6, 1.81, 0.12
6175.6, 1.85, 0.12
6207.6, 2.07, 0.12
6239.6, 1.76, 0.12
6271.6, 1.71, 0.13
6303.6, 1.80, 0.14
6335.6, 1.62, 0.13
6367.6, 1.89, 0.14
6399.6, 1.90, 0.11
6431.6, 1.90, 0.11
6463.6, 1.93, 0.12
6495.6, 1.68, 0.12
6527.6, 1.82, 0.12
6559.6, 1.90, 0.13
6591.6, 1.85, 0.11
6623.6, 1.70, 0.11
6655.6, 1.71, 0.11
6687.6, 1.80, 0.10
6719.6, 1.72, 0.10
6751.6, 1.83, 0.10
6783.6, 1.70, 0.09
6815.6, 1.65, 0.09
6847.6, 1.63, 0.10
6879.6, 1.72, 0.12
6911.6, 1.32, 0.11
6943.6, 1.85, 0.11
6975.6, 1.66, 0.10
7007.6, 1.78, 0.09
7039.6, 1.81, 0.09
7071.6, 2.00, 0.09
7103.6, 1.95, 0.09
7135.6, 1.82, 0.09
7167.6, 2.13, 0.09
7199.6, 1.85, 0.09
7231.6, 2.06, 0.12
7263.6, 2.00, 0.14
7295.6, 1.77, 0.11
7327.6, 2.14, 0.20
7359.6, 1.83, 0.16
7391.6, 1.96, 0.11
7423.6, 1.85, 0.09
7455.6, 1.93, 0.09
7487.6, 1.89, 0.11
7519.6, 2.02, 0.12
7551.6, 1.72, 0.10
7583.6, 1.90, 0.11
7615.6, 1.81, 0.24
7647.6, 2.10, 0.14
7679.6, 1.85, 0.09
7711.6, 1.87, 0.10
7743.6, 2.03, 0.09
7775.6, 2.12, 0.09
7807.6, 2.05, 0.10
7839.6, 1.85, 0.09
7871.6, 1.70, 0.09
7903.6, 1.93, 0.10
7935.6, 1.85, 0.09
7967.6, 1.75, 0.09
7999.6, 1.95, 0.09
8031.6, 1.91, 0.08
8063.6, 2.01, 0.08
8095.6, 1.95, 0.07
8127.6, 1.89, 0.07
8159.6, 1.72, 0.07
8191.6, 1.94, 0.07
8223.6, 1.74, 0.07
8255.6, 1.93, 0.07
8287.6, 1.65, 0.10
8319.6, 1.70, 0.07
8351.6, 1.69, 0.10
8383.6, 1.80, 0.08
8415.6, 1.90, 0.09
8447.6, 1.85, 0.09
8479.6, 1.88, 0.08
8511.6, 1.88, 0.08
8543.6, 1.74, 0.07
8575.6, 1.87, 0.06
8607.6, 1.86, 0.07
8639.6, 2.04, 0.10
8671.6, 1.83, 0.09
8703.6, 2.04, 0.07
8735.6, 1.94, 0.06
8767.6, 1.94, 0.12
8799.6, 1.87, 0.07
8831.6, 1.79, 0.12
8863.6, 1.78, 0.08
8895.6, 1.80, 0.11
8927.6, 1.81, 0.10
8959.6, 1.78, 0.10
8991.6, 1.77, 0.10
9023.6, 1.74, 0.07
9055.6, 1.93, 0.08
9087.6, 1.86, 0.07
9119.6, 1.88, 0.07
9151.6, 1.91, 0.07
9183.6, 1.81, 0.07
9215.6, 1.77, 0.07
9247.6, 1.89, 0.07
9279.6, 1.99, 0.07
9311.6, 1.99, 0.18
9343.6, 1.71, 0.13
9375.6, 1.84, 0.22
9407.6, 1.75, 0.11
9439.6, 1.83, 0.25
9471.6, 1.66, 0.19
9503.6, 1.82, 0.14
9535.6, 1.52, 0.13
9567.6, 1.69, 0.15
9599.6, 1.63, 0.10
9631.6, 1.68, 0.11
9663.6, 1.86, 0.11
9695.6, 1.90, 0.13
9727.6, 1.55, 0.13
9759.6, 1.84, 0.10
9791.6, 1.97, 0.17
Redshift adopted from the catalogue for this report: 0.334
